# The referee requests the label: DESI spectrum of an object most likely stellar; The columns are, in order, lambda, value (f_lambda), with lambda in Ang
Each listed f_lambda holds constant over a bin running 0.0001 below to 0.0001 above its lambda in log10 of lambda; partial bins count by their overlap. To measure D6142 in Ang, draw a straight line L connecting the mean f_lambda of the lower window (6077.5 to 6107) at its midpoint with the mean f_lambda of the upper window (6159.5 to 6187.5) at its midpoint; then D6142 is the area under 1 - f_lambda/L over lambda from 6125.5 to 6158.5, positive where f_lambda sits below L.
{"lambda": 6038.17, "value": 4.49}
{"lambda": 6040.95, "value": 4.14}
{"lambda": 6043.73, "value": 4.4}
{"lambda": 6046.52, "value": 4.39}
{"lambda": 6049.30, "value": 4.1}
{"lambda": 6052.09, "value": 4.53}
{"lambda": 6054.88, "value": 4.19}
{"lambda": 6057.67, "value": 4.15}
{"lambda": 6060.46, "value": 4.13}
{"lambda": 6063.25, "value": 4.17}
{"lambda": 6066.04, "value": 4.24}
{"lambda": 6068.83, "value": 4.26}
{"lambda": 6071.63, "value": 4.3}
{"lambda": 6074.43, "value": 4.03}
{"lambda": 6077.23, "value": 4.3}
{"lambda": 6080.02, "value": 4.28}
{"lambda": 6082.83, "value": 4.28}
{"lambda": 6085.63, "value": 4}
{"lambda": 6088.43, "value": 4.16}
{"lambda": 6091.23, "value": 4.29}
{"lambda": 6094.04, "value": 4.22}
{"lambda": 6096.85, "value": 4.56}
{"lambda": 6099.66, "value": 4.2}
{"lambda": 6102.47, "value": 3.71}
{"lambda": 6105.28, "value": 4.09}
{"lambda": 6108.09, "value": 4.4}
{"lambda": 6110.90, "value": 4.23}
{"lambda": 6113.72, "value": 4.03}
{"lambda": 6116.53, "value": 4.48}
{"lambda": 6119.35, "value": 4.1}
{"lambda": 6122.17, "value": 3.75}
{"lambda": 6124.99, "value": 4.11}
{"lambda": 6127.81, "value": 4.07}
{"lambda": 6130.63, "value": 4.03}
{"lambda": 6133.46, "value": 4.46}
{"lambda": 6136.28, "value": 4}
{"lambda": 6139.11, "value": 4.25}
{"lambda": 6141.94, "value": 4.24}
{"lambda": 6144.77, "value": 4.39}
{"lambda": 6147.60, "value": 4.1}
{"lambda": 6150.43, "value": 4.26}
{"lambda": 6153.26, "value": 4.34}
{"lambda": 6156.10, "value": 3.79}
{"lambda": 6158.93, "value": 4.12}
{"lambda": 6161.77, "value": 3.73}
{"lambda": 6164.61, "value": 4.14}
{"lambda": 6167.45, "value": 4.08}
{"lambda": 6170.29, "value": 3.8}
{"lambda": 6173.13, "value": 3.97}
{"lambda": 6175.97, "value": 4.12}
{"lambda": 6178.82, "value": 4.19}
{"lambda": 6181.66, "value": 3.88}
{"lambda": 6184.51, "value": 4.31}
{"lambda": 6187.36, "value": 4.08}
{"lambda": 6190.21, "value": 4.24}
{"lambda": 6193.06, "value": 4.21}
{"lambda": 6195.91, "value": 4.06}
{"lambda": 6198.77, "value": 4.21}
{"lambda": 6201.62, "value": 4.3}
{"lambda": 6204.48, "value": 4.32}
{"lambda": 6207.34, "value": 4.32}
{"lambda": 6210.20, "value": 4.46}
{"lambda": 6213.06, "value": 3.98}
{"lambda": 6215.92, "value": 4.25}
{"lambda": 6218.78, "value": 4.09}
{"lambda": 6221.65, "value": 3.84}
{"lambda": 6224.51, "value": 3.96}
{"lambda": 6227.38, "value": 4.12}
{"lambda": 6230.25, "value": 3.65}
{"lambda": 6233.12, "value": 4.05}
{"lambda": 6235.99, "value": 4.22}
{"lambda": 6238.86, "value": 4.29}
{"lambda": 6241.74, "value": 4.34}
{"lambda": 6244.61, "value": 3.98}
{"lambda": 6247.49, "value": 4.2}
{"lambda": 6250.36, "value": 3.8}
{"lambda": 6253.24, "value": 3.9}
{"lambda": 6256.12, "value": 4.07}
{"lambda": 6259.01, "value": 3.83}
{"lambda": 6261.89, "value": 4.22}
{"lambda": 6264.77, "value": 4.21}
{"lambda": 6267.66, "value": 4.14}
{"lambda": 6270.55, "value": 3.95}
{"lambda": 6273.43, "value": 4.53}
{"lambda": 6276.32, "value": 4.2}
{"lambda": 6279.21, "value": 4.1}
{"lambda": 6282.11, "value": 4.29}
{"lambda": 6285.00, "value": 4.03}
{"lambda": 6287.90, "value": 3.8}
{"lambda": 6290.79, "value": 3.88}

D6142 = -0.7 Ang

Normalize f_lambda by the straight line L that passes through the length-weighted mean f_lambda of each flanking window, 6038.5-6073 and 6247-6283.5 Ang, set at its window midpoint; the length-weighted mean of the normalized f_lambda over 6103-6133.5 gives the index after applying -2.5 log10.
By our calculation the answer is 0.02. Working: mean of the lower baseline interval 4.26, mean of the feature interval 4.13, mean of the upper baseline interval 4.11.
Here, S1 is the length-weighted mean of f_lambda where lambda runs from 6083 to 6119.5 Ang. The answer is 4.2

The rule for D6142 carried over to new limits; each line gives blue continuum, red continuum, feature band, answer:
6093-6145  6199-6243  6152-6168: 0.5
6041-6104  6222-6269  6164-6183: 0.5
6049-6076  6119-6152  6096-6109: 0.0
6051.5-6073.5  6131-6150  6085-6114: 0.3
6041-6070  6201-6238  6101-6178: 1.5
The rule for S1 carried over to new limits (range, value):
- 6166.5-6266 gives 4.1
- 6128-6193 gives 4.12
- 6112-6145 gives 4.15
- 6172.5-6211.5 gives 4.19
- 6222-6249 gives 4.08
